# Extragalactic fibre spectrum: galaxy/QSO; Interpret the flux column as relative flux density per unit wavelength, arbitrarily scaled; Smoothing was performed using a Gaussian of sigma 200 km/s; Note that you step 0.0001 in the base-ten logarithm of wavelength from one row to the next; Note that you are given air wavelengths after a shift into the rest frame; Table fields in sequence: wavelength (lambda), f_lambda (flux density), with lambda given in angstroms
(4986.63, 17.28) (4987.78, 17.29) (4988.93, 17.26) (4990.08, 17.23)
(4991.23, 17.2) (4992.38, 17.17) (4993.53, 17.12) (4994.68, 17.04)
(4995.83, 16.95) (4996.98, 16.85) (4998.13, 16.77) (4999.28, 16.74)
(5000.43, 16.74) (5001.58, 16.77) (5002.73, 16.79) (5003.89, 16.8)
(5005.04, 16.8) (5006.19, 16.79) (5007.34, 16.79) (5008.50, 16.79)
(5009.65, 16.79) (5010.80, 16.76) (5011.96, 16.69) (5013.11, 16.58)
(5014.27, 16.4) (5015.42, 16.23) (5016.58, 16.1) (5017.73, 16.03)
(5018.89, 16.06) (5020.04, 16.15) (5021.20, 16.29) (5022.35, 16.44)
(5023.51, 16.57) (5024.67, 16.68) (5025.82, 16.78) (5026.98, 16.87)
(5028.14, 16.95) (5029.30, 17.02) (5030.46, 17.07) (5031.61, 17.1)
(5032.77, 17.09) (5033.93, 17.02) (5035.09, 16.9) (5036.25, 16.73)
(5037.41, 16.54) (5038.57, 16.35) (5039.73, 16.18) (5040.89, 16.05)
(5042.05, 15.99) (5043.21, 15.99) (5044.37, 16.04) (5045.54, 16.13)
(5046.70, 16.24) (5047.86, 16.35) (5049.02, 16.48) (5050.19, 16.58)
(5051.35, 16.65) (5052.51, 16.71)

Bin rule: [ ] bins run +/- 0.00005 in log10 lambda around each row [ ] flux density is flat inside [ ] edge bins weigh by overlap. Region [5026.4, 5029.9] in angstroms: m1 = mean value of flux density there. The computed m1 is 16.9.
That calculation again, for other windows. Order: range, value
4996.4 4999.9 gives 16.8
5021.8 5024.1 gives 16.5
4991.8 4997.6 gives 17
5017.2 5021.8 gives 16.1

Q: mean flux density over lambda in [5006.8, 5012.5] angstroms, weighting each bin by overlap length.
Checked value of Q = 16.7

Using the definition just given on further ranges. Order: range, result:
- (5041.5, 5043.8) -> 16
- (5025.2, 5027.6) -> 16.8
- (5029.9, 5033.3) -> 17.1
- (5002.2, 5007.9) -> 16.8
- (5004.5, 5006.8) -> 16.8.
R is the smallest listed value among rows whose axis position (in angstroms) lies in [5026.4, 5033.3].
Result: 16.87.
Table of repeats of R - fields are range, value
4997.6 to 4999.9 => 16.74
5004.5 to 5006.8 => 16.79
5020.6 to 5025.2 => 16.29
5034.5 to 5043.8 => 15.99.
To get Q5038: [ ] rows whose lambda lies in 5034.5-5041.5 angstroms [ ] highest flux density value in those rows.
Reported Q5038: 16.9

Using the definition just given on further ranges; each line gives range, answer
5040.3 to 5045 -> 16.05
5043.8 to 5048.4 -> 16.35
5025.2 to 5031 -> 17.07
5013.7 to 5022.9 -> 16.44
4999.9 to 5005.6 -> 16.8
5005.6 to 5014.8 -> 16.79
